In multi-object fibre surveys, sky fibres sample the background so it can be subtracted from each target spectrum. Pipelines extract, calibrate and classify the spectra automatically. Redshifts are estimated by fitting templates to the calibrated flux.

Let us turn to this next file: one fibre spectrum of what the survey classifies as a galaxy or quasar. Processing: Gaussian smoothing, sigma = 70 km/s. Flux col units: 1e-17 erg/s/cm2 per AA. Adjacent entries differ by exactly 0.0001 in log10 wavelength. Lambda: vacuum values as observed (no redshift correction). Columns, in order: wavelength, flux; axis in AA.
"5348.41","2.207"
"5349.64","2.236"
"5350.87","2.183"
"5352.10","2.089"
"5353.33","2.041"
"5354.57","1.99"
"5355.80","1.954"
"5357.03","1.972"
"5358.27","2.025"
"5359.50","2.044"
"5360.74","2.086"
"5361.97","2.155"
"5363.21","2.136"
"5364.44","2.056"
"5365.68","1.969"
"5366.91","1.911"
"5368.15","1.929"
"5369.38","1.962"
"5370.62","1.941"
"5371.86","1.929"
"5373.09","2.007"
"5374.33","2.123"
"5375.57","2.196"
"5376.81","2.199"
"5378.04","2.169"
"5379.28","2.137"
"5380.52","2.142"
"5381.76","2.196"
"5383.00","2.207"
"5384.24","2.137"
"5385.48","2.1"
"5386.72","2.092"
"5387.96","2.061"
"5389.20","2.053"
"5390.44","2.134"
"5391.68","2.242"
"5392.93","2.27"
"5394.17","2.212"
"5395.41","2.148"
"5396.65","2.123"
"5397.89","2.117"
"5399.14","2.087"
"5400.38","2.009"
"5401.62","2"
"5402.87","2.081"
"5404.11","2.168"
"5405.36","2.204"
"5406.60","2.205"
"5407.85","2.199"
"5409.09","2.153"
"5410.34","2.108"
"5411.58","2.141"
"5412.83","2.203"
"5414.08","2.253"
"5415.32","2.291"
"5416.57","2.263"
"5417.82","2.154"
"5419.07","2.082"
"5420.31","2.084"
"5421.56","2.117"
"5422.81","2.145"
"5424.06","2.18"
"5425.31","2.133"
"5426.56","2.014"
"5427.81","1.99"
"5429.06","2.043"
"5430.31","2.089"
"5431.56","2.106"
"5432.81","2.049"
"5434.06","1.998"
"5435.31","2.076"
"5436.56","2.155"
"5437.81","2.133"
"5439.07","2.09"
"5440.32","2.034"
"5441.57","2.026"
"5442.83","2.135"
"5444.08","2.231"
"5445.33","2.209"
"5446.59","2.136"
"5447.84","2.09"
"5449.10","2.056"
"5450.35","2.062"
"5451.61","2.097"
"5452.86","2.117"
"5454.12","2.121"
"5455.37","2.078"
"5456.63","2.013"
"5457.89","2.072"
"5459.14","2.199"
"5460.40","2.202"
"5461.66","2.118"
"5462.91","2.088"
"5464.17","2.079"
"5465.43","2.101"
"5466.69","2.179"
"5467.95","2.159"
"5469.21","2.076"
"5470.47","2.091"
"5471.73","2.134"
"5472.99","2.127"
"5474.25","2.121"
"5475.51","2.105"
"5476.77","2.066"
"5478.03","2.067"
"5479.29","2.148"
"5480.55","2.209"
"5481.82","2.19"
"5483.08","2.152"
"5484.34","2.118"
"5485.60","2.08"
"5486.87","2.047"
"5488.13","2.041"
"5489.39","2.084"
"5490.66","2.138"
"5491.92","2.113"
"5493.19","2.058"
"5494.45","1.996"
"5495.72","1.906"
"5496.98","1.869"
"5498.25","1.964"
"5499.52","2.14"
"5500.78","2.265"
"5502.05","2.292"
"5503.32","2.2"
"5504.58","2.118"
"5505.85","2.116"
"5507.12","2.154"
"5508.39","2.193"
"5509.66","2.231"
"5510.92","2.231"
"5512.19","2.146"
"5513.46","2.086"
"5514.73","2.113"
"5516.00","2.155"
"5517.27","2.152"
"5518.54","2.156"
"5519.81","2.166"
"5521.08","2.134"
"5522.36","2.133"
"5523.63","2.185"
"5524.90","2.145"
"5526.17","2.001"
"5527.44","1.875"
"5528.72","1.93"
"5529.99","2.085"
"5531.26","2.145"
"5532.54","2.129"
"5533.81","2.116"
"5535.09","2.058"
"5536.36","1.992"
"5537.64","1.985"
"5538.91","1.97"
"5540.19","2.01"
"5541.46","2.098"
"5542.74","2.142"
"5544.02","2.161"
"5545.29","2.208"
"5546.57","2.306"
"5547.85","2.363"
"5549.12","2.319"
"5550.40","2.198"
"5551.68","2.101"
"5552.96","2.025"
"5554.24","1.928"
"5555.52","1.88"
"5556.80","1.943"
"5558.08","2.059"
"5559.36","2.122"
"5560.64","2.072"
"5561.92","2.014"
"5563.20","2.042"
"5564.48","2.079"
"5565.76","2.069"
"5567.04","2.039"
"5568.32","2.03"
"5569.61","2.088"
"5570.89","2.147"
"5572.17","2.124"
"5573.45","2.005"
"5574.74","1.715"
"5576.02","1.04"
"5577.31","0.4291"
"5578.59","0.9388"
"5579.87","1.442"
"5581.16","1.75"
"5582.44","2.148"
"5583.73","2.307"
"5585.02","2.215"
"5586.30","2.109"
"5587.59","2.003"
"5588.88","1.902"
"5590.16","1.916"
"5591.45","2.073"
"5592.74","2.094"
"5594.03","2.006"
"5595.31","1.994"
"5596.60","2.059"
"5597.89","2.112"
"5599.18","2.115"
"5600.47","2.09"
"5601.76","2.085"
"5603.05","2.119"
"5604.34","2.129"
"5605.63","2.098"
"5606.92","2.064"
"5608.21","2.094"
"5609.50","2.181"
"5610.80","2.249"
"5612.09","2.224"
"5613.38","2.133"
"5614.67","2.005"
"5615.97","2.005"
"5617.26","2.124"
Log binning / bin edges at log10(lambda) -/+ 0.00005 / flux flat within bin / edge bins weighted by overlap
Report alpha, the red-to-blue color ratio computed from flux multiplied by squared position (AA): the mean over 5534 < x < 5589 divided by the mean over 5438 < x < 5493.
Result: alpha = 0.96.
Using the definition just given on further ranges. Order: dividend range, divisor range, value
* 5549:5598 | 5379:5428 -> 0.96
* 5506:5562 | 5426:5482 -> 1.03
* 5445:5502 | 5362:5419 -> 1.02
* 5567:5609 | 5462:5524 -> 0.94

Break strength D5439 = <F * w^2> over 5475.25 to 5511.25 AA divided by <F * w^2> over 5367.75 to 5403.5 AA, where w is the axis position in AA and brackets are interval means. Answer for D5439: 1.0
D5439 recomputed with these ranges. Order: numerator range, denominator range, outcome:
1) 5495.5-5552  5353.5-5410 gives 1.07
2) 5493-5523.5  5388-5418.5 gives 1.02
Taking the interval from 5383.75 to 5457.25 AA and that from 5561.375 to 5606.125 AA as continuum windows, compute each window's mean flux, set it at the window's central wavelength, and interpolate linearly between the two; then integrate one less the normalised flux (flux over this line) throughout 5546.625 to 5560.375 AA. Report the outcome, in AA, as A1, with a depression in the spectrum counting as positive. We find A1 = -0.96 AA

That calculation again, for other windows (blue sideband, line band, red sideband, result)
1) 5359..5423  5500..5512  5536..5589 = -1.1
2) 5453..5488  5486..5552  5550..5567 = -1.3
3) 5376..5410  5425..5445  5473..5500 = 0.3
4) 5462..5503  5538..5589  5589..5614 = 3.2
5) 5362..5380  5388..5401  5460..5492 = -0.4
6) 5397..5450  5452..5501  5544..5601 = -0.7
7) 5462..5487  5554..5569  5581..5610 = 0.5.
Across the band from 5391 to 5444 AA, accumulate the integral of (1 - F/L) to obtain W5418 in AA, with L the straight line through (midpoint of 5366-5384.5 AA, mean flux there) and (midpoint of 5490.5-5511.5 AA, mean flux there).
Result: -0.95 AA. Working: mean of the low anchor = 2.08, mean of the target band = 2.13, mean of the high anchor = 2.12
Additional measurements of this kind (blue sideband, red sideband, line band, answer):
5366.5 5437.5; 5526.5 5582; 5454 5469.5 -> -0.5 AA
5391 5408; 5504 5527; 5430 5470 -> 0.7 AA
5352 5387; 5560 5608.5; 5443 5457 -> -0.7 AA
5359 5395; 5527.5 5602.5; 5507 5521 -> -1.0 AA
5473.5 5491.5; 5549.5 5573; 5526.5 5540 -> 0.3 AA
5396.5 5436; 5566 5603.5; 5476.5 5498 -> -0.5 AA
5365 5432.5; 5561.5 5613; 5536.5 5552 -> -1.2 AA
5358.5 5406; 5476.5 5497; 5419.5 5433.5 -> 0.0 AA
